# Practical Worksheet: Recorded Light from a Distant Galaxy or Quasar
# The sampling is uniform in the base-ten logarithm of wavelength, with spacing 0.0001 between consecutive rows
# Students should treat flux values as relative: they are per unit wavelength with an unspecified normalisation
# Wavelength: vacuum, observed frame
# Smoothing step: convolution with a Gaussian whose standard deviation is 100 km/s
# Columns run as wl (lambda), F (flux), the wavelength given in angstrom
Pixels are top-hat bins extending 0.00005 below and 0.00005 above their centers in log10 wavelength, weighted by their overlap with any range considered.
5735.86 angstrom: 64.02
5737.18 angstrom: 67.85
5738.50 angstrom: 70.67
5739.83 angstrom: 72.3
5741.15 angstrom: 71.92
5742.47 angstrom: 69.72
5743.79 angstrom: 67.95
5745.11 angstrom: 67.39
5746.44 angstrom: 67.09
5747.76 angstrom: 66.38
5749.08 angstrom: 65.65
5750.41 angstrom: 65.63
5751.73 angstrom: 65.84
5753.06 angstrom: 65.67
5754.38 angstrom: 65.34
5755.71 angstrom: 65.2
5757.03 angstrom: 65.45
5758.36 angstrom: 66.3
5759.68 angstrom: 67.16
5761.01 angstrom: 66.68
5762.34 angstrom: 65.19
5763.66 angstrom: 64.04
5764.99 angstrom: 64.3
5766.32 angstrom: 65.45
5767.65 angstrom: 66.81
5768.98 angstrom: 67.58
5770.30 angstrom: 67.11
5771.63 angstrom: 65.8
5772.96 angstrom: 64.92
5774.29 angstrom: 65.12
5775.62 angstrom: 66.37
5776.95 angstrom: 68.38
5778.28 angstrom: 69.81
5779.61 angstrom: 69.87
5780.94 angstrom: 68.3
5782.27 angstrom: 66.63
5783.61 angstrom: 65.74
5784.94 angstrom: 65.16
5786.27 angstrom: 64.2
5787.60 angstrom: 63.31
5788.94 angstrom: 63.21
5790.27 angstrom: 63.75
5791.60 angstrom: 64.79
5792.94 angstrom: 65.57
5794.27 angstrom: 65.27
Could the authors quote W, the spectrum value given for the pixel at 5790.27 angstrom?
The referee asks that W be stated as 63.75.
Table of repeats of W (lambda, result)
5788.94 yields 63.21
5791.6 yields 64.79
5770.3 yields 67.11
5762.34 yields 65.19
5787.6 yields 63.31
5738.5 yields 70.67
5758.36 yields 66.3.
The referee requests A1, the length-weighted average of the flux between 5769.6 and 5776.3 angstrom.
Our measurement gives 65.9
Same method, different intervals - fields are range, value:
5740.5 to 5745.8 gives 69.2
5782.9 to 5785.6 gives 65.3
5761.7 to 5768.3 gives 65.2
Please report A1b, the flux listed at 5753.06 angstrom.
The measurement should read 65.67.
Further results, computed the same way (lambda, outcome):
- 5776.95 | 68.38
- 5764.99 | 64.3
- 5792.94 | 65.57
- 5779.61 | 69.87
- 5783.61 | 65.74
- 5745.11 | 67.39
